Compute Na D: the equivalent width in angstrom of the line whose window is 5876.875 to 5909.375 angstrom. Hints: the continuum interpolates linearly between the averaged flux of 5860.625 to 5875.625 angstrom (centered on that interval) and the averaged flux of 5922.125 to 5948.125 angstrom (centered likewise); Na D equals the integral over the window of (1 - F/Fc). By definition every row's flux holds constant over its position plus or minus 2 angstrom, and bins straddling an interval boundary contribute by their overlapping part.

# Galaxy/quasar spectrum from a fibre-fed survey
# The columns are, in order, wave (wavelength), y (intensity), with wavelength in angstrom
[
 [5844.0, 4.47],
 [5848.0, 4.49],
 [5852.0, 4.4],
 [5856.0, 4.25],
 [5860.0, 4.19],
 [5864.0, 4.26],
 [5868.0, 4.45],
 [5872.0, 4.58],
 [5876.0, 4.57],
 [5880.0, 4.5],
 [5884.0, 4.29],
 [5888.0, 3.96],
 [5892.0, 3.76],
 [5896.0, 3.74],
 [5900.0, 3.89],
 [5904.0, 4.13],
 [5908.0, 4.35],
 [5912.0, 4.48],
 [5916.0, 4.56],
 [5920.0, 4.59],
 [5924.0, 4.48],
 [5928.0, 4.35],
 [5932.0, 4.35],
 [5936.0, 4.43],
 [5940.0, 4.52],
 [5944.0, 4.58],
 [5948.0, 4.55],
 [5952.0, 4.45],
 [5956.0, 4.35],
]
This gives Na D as 2.5 angstrom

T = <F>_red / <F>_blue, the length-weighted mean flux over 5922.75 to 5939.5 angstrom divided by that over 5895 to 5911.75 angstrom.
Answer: 1.1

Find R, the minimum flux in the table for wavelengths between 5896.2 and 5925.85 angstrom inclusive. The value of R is 3.89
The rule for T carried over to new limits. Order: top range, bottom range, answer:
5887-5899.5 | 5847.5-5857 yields 0.87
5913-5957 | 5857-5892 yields 1.04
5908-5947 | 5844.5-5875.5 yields 1.02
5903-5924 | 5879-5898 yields 1.10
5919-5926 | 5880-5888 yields 1.06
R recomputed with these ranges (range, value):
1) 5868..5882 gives 4.45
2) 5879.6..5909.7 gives 3.74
